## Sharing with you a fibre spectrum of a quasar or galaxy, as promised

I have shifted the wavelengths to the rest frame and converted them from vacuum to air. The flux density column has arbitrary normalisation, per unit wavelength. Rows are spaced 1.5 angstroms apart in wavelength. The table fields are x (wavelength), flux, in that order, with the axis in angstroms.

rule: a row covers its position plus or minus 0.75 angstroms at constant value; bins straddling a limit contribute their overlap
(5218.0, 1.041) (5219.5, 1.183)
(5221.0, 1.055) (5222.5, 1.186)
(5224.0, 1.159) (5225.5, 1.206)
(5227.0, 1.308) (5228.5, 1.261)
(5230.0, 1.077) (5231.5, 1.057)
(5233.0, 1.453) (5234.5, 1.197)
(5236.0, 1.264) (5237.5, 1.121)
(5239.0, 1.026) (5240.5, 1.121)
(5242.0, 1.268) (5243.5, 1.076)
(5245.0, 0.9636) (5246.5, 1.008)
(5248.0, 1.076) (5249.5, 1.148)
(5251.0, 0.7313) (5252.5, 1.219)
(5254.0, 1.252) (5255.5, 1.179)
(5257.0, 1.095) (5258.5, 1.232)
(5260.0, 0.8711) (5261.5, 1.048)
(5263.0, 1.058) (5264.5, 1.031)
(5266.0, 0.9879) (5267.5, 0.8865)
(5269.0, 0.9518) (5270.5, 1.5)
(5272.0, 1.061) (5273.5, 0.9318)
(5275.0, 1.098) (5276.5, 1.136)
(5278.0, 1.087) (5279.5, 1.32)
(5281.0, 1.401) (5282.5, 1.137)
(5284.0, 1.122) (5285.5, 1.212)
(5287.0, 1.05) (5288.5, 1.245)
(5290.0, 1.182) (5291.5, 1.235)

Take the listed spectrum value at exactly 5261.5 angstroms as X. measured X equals 1.048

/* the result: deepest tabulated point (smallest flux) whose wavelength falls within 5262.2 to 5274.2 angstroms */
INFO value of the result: 0.8865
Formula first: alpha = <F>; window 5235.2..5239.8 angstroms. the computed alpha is 1.14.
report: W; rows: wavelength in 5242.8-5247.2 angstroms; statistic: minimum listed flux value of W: 0.9636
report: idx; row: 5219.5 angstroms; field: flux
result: 1.183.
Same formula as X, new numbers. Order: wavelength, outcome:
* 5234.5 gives 1.197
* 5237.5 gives 1.121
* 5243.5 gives 1.076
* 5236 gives 1.264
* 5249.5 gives 1.148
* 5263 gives 1.058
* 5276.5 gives 1.136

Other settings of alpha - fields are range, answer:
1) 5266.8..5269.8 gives 0.929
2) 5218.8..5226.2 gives 1.16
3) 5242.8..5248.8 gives 1.03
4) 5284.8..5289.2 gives 1.17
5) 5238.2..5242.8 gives 1.14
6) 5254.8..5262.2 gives 1.08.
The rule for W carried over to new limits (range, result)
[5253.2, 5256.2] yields 1.179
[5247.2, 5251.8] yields 0.7313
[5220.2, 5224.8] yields 1.055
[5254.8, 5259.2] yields 1.095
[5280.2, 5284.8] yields 1.122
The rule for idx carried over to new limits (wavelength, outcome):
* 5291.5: 1.235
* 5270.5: 1.5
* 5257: 1.095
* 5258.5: 1.232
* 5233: 1.453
